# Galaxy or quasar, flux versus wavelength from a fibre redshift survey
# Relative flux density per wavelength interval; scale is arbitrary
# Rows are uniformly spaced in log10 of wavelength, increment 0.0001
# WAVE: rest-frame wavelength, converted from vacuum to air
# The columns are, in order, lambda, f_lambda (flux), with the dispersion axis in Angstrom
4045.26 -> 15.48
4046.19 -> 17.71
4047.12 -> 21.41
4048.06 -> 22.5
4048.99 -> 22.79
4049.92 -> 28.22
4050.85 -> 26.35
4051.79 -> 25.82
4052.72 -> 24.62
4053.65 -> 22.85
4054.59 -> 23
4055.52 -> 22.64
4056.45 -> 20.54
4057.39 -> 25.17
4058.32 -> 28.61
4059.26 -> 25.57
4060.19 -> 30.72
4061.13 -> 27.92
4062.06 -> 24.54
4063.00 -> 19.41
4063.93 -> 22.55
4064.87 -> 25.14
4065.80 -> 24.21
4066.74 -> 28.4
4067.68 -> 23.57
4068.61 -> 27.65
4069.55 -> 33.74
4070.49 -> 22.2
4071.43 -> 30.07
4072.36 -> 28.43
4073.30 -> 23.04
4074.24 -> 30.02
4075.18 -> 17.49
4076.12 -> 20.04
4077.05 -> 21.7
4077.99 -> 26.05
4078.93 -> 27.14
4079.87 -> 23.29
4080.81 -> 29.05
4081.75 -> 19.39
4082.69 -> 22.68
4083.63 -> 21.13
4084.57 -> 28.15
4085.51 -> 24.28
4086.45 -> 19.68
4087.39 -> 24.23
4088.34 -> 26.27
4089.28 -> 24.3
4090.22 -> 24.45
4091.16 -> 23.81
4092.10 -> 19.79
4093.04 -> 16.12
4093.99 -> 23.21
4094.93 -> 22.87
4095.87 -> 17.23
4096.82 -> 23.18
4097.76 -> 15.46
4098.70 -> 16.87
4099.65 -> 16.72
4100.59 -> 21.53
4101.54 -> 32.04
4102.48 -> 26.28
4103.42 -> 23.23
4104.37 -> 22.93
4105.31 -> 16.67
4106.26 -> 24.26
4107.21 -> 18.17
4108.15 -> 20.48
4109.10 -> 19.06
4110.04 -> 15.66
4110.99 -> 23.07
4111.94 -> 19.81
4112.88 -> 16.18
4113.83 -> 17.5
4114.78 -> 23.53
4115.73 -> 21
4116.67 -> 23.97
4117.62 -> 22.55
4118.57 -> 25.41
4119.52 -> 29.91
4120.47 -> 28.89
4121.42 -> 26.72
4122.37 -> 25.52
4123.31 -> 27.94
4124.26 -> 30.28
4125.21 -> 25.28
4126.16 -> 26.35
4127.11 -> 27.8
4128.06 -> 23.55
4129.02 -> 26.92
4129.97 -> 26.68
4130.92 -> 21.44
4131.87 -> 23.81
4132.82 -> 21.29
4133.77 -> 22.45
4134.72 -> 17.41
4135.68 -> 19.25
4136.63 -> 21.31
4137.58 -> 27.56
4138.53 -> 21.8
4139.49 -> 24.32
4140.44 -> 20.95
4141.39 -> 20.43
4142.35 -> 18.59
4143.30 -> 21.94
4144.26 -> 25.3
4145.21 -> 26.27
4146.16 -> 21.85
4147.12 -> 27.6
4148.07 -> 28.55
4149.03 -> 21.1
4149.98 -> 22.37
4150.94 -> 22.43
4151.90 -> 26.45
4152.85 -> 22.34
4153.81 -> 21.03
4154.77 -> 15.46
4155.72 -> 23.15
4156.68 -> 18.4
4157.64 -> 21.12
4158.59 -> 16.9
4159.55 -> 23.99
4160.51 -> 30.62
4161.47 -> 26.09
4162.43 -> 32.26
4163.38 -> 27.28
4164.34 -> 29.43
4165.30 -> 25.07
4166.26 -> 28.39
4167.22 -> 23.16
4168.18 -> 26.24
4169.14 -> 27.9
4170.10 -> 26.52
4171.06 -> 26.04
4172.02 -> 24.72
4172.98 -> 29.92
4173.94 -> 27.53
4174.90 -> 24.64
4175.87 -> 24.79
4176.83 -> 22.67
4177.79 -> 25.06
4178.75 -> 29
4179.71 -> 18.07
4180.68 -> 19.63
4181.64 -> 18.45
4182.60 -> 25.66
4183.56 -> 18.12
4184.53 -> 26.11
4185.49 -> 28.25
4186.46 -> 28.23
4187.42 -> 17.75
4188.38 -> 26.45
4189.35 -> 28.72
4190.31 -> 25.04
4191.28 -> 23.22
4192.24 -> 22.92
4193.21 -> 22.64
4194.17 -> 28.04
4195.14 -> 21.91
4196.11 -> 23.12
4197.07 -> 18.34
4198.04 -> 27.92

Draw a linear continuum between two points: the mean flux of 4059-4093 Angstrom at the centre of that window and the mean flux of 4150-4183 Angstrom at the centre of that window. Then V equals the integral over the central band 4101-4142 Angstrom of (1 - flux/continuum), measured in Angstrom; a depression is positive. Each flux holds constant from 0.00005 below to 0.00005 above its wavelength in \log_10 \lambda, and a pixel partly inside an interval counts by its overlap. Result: 2.13 Angstrom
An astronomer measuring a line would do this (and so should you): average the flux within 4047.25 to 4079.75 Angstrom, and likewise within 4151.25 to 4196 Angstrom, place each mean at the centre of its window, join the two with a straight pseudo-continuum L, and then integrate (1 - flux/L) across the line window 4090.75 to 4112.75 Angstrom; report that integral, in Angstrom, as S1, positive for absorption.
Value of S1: 3.63 Angstrom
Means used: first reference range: 25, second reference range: 24.4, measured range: 20.7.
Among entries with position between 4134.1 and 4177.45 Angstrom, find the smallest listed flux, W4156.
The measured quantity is 15.46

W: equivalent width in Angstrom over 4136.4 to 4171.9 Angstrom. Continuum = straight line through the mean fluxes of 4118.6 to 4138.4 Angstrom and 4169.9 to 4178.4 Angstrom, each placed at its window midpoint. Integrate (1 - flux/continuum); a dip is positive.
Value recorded 1.89 Angstrom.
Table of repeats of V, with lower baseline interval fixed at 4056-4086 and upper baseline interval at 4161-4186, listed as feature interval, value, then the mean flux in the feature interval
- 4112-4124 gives 0.6 Angstrom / 24.1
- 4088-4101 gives 2.3 Angstrom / 20.8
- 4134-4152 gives 1.8 Angstrom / 22.8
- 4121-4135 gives 0.1 Angstrom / 25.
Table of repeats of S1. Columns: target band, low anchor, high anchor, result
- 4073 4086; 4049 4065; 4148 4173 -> 0.51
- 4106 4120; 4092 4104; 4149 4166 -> 0.33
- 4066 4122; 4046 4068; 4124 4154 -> 2.27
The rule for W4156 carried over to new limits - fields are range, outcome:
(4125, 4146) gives 17.41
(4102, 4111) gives 15.66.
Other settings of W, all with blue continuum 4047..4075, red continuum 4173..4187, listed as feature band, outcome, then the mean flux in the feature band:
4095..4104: 1.3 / 21.5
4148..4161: 1.2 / 22.2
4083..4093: 0.7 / 23.3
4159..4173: -1.6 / 27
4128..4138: 0.7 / 22.8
